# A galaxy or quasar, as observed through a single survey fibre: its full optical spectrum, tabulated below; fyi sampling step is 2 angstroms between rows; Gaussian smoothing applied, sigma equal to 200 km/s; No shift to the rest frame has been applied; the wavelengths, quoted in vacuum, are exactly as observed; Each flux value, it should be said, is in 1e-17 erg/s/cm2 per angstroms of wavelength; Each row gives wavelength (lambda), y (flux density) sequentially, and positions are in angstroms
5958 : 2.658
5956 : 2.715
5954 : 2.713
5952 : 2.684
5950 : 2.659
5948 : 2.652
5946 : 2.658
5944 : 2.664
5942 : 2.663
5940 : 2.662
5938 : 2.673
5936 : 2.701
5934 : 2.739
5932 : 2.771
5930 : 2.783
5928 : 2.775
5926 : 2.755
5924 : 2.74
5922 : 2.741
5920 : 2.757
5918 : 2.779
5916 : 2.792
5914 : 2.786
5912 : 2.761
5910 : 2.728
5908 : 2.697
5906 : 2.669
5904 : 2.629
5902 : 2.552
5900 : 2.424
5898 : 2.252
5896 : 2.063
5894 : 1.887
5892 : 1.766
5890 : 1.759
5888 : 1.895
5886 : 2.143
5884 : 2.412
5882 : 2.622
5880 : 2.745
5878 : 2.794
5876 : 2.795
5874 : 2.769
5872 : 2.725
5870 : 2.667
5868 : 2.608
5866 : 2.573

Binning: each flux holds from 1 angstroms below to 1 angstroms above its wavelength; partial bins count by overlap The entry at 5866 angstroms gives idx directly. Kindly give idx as 2.573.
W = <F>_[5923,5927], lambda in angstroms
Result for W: 2.75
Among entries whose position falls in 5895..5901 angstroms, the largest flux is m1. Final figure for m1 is 2.424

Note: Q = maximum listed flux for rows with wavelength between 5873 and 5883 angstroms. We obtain 2.795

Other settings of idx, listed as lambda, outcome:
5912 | 2.761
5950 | 2.659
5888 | 1.895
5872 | 2.725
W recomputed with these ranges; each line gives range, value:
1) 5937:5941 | 2.67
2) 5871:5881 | 2.77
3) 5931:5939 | 2.72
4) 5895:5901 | 2.25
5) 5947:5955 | 2.68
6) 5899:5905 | 2.54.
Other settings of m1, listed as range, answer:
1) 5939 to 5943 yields 2.663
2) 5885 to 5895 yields 2.143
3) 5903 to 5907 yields 2.669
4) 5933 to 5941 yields 2.739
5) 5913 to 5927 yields 2.792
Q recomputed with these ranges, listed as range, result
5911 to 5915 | 2.786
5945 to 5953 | 2.684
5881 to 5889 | 2.622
